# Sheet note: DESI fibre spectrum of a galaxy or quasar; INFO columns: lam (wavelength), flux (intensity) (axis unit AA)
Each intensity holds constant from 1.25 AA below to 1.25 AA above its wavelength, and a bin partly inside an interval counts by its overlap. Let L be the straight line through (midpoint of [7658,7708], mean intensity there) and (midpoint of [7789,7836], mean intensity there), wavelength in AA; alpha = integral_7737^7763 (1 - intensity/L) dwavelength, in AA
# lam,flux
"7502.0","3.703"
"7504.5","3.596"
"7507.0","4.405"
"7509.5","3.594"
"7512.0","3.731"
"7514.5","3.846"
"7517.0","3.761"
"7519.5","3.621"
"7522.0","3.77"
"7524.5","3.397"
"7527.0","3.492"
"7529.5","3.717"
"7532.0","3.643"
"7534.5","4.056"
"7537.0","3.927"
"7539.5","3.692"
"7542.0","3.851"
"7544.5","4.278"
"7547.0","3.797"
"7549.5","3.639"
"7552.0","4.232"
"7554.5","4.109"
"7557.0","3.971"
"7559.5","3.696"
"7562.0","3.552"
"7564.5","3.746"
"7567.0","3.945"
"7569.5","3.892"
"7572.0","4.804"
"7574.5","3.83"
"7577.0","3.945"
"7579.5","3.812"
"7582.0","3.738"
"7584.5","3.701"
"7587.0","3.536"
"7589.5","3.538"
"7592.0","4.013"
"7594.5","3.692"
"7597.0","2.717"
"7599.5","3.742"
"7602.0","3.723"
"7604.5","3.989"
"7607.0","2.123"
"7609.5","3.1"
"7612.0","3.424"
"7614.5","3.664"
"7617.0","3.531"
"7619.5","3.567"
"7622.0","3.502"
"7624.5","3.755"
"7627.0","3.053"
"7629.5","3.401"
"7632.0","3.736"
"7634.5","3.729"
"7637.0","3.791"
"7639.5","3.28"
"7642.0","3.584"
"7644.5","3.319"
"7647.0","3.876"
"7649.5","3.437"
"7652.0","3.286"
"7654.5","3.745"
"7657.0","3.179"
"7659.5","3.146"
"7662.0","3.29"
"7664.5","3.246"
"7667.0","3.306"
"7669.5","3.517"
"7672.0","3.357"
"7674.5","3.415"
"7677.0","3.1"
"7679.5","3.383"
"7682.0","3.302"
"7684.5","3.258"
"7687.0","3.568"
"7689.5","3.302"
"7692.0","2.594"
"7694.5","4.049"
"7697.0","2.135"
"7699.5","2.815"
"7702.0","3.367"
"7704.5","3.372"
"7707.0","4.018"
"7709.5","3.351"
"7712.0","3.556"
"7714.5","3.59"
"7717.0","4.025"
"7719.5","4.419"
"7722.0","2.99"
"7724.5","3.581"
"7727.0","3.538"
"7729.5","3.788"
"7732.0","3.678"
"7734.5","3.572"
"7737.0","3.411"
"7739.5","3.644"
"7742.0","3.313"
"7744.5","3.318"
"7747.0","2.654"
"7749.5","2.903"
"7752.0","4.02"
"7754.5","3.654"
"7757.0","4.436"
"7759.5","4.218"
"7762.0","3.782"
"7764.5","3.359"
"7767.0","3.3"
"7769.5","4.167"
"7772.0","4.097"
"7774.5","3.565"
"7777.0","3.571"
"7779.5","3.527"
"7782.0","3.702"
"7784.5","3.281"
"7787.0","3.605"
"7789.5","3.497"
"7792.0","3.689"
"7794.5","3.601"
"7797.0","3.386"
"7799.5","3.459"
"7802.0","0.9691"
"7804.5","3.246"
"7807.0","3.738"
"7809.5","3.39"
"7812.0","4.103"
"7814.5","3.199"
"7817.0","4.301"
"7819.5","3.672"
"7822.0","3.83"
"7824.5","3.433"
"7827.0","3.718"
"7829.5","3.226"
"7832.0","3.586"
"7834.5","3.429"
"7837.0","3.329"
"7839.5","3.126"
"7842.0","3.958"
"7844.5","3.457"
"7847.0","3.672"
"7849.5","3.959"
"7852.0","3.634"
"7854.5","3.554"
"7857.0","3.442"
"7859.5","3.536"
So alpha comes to -1.7 AA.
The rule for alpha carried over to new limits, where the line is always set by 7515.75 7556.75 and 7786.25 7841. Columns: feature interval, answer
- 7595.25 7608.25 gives 1.6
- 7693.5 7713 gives 1.4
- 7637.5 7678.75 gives 2.9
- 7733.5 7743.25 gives 0.2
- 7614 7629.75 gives 0.9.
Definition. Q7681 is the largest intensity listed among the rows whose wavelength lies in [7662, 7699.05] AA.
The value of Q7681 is 4.049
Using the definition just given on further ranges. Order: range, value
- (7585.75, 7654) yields 4.013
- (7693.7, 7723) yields 4.419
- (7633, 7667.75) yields 3.876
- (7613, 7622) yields 3.664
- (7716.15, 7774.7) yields 4.436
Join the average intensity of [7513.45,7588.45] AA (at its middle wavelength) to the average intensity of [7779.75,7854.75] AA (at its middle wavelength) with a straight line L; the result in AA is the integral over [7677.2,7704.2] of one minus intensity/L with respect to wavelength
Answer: 3.5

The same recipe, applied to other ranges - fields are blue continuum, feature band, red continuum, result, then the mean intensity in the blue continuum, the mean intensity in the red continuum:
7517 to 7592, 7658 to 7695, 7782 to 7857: 3.7 AA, 3.83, 3.49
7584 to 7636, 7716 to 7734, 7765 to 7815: -1.2 AA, 3.49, 3.46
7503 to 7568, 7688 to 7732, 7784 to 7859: 2.0 AA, 3.81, 3.49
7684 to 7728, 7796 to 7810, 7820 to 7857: 2.1 AA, 3.42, 3.56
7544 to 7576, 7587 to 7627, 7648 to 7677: 2.3 AA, 3.95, 3.35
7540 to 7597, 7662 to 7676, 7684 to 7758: 0.9 AA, 3.85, 3.46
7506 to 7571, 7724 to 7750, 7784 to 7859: 1.3 AA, 3.82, 3.49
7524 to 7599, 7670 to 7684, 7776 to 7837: 1.2 AA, 3.8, 3.46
